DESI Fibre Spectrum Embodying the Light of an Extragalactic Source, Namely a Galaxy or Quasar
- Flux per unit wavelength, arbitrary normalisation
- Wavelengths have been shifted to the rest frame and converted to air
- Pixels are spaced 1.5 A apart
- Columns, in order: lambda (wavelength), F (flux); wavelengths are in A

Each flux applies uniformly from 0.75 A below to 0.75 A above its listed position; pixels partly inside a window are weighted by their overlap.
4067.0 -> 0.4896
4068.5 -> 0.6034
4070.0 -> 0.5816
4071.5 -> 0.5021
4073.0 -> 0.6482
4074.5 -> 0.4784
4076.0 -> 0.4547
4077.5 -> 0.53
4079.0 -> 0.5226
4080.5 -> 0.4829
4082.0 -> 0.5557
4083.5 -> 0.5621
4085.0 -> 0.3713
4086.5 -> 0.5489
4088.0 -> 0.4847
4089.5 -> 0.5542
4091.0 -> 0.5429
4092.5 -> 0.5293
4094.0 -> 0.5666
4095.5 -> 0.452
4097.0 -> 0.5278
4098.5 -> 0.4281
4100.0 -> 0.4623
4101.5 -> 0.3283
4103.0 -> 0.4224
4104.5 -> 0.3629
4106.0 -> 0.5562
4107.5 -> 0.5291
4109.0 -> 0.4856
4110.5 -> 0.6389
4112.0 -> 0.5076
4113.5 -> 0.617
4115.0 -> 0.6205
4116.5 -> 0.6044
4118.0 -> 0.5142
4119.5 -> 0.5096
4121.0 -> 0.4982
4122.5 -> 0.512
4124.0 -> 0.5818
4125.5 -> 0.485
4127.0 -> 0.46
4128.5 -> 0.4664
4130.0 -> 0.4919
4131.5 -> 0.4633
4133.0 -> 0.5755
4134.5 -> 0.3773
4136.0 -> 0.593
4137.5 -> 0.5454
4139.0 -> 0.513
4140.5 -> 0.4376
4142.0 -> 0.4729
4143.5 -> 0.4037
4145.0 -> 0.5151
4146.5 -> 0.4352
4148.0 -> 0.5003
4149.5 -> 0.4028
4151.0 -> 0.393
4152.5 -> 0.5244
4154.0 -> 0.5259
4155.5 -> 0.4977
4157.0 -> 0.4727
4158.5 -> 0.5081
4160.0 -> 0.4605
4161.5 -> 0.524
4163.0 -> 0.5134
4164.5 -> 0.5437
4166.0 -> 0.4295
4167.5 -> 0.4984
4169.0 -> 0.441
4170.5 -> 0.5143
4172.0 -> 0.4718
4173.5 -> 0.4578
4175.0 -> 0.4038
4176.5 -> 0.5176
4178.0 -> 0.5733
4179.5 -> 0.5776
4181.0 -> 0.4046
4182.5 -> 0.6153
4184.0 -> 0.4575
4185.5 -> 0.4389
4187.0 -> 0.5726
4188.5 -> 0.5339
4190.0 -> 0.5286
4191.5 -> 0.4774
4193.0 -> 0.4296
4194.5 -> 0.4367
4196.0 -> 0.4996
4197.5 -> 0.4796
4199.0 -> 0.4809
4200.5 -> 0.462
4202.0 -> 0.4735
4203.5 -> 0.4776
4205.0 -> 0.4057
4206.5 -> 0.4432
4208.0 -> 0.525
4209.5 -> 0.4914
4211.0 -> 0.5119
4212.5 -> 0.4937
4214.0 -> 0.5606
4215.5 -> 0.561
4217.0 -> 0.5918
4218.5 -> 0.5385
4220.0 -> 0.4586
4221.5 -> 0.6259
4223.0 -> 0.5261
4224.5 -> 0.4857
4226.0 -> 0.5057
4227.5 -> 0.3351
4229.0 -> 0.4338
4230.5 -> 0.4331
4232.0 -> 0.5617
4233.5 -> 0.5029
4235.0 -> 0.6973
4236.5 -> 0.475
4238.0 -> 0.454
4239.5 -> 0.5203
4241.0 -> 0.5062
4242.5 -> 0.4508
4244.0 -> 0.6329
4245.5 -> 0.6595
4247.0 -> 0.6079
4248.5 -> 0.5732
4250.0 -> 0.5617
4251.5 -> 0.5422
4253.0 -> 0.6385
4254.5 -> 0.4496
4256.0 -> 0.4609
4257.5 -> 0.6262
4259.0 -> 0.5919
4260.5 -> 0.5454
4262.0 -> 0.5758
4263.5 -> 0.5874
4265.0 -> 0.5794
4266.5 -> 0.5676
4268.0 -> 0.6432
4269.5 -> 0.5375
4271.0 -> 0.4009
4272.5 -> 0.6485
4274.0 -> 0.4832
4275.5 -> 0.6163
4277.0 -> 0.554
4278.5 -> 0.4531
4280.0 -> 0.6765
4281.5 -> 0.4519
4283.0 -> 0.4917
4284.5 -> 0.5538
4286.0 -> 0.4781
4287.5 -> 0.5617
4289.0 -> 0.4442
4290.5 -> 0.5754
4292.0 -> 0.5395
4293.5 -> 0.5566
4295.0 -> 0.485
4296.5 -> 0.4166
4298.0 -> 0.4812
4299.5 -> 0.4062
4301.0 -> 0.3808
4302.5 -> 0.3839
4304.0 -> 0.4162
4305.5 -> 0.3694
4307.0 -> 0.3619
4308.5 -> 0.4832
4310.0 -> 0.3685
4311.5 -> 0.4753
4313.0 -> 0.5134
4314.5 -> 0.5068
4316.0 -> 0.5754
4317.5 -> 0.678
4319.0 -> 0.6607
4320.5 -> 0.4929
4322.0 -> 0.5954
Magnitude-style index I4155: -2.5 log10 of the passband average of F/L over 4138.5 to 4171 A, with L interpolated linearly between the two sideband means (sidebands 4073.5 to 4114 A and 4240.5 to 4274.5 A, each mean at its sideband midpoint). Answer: 0.10 mag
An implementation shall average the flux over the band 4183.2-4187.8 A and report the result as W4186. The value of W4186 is 0.492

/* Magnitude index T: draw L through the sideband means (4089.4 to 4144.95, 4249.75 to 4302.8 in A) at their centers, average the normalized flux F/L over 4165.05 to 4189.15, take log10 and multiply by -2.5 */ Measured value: 0.04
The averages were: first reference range 0.503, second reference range 0.527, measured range 0.494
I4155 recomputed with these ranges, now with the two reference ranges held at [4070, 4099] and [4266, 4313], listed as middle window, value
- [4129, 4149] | 0.052 mag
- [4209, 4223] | -0.077 mag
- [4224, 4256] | -0.056 mag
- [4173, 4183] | -0.002 mag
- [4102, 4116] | -0.025 mag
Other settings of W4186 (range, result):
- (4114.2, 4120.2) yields 0.563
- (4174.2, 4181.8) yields 0.496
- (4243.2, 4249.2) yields 0.617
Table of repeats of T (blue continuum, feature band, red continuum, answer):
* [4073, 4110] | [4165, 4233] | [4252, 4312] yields 0.02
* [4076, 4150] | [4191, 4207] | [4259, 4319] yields 0.10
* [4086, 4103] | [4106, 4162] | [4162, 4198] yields -0.03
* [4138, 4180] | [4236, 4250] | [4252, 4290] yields -0.03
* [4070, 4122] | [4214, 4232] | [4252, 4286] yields 0.07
